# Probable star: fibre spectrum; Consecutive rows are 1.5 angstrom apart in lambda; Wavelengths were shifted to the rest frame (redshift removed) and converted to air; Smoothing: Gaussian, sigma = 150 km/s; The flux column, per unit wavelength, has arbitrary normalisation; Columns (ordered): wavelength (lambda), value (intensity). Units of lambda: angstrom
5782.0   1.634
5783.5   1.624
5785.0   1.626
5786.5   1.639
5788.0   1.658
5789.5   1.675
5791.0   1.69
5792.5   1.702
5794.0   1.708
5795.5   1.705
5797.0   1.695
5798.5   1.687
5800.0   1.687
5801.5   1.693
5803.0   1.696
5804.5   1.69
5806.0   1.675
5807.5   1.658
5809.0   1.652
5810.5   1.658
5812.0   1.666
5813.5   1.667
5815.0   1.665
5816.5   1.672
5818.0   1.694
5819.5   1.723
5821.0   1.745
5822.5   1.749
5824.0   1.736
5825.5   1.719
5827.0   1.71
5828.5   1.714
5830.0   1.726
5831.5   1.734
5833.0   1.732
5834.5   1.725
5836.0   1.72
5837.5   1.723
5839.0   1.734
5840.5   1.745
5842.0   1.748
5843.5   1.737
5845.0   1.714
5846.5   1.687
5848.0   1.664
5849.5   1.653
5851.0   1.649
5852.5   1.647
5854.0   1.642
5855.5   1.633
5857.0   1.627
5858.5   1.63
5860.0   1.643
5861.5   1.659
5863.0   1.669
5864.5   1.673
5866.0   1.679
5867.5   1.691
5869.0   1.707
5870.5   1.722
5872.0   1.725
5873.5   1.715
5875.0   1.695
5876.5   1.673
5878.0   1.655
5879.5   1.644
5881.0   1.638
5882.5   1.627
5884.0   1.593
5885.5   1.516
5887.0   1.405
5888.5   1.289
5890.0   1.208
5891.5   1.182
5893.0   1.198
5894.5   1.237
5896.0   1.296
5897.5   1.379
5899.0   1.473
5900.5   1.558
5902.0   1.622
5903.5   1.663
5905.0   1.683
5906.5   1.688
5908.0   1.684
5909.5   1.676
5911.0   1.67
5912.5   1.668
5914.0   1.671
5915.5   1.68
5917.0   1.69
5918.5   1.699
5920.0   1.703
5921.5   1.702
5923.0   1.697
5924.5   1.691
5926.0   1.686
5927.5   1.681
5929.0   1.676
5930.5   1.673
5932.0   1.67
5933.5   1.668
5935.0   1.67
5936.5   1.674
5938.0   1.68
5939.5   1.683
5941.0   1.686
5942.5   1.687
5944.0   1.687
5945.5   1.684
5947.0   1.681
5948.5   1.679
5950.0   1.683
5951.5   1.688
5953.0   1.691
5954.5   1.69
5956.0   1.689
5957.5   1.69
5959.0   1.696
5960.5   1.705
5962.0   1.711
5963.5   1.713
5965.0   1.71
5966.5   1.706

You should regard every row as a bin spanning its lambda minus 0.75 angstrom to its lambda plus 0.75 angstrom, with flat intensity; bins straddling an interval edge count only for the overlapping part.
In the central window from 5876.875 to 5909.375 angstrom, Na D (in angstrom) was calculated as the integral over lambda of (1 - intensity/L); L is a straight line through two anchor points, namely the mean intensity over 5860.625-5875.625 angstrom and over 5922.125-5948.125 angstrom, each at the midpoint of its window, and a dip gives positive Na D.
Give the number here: 3.8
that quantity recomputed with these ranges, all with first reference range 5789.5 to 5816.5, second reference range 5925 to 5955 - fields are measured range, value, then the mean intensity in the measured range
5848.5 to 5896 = 3.02 angstrom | 1.57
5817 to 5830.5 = -0.33 angstrom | 1.72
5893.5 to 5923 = 1.40 angstrom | 1.6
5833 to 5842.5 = -0.29 angstrom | 1.73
